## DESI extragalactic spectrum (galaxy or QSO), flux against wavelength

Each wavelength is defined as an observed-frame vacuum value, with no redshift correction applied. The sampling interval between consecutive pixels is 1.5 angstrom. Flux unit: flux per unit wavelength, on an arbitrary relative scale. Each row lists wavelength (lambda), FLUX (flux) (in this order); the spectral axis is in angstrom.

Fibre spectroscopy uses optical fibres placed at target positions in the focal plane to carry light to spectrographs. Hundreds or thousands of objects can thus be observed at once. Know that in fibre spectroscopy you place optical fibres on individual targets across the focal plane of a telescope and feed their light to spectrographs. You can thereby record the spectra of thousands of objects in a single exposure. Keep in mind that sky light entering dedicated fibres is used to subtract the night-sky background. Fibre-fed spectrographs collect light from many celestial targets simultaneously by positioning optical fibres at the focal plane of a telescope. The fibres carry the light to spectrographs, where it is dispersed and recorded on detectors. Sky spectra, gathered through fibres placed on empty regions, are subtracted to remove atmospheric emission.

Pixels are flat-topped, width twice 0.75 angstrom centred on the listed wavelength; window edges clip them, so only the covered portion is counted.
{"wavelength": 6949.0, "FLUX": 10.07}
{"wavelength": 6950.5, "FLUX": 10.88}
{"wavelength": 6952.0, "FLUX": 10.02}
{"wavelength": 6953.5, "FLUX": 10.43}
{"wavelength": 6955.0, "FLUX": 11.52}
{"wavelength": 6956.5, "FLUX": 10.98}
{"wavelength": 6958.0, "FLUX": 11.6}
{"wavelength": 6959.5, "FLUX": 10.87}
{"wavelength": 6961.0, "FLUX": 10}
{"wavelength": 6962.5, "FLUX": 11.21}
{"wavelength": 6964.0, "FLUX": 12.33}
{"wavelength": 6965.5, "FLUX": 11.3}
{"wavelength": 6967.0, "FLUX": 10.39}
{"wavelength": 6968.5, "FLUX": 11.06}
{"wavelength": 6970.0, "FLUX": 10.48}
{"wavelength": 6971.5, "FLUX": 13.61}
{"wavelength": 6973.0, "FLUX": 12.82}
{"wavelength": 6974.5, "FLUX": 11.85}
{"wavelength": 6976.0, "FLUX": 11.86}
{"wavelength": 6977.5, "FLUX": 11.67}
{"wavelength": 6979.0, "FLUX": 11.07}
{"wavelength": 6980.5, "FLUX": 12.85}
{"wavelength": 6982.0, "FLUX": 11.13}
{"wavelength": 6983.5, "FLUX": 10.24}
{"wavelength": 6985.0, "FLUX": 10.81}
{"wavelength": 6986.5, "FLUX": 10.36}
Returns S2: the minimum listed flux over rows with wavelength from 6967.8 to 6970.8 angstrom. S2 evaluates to 10.48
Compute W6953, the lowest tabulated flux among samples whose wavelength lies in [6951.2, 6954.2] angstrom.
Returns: 10.02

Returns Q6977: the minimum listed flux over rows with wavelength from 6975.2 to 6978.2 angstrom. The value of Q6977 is 11.67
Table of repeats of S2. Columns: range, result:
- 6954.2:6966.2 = 10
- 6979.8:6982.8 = 11.13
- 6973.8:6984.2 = 10.24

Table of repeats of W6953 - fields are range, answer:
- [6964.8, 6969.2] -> 10.39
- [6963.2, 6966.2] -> 11.3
